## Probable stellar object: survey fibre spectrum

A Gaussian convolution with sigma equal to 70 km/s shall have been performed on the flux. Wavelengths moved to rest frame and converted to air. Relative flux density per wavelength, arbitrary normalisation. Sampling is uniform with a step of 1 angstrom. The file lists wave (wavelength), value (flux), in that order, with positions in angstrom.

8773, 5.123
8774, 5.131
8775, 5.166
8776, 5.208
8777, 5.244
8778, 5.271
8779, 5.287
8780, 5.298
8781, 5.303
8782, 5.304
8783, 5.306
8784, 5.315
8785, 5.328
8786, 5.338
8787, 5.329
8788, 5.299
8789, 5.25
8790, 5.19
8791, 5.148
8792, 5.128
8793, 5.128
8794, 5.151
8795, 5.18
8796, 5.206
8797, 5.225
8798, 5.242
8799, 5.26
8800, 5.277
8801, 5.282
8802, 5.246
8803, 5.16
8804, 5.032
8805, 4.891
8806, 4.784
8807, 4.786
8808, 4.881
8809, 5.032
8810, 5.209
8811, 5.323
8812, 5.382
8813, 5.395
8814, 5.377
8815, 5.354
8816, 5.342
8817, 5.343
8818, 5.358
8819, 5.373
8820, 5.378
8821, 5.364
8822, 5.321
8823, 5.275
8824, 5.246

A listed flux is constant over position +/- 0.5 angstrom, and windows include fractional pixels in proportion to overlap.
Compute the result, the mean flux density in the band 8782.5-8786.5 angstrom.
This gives 5.32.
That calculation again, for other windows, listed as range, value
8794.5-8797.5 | 5.2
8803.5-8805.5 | 4.96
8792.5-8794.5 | 5.14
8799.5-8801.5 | 5.28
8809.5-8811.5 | 5.27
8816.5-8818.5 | 5.35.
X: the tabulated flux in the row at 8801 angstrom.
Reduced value 5.282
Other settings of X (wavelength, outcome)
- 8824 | 5.246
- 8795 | 5.18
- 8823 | 5.275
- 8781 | 5.303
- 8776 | 5.208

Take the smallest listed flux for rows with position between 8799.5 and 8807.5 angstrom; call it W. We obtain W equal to 4.784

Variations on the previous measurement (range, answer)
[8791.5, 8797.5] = 5.128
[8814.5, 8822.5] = 5.321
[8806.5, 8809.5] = 4.786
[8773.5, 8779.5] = 5.131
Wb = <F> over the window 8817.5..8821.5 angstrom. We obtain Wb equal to 5.37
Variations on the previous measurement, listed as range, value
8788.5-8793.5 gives 5.17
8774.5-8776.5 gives 5.19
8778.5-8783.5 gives 5.3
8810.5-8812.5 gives 5.35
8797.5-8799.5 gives 5.25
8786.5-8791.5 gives 5.24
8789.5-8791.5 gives 5.17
